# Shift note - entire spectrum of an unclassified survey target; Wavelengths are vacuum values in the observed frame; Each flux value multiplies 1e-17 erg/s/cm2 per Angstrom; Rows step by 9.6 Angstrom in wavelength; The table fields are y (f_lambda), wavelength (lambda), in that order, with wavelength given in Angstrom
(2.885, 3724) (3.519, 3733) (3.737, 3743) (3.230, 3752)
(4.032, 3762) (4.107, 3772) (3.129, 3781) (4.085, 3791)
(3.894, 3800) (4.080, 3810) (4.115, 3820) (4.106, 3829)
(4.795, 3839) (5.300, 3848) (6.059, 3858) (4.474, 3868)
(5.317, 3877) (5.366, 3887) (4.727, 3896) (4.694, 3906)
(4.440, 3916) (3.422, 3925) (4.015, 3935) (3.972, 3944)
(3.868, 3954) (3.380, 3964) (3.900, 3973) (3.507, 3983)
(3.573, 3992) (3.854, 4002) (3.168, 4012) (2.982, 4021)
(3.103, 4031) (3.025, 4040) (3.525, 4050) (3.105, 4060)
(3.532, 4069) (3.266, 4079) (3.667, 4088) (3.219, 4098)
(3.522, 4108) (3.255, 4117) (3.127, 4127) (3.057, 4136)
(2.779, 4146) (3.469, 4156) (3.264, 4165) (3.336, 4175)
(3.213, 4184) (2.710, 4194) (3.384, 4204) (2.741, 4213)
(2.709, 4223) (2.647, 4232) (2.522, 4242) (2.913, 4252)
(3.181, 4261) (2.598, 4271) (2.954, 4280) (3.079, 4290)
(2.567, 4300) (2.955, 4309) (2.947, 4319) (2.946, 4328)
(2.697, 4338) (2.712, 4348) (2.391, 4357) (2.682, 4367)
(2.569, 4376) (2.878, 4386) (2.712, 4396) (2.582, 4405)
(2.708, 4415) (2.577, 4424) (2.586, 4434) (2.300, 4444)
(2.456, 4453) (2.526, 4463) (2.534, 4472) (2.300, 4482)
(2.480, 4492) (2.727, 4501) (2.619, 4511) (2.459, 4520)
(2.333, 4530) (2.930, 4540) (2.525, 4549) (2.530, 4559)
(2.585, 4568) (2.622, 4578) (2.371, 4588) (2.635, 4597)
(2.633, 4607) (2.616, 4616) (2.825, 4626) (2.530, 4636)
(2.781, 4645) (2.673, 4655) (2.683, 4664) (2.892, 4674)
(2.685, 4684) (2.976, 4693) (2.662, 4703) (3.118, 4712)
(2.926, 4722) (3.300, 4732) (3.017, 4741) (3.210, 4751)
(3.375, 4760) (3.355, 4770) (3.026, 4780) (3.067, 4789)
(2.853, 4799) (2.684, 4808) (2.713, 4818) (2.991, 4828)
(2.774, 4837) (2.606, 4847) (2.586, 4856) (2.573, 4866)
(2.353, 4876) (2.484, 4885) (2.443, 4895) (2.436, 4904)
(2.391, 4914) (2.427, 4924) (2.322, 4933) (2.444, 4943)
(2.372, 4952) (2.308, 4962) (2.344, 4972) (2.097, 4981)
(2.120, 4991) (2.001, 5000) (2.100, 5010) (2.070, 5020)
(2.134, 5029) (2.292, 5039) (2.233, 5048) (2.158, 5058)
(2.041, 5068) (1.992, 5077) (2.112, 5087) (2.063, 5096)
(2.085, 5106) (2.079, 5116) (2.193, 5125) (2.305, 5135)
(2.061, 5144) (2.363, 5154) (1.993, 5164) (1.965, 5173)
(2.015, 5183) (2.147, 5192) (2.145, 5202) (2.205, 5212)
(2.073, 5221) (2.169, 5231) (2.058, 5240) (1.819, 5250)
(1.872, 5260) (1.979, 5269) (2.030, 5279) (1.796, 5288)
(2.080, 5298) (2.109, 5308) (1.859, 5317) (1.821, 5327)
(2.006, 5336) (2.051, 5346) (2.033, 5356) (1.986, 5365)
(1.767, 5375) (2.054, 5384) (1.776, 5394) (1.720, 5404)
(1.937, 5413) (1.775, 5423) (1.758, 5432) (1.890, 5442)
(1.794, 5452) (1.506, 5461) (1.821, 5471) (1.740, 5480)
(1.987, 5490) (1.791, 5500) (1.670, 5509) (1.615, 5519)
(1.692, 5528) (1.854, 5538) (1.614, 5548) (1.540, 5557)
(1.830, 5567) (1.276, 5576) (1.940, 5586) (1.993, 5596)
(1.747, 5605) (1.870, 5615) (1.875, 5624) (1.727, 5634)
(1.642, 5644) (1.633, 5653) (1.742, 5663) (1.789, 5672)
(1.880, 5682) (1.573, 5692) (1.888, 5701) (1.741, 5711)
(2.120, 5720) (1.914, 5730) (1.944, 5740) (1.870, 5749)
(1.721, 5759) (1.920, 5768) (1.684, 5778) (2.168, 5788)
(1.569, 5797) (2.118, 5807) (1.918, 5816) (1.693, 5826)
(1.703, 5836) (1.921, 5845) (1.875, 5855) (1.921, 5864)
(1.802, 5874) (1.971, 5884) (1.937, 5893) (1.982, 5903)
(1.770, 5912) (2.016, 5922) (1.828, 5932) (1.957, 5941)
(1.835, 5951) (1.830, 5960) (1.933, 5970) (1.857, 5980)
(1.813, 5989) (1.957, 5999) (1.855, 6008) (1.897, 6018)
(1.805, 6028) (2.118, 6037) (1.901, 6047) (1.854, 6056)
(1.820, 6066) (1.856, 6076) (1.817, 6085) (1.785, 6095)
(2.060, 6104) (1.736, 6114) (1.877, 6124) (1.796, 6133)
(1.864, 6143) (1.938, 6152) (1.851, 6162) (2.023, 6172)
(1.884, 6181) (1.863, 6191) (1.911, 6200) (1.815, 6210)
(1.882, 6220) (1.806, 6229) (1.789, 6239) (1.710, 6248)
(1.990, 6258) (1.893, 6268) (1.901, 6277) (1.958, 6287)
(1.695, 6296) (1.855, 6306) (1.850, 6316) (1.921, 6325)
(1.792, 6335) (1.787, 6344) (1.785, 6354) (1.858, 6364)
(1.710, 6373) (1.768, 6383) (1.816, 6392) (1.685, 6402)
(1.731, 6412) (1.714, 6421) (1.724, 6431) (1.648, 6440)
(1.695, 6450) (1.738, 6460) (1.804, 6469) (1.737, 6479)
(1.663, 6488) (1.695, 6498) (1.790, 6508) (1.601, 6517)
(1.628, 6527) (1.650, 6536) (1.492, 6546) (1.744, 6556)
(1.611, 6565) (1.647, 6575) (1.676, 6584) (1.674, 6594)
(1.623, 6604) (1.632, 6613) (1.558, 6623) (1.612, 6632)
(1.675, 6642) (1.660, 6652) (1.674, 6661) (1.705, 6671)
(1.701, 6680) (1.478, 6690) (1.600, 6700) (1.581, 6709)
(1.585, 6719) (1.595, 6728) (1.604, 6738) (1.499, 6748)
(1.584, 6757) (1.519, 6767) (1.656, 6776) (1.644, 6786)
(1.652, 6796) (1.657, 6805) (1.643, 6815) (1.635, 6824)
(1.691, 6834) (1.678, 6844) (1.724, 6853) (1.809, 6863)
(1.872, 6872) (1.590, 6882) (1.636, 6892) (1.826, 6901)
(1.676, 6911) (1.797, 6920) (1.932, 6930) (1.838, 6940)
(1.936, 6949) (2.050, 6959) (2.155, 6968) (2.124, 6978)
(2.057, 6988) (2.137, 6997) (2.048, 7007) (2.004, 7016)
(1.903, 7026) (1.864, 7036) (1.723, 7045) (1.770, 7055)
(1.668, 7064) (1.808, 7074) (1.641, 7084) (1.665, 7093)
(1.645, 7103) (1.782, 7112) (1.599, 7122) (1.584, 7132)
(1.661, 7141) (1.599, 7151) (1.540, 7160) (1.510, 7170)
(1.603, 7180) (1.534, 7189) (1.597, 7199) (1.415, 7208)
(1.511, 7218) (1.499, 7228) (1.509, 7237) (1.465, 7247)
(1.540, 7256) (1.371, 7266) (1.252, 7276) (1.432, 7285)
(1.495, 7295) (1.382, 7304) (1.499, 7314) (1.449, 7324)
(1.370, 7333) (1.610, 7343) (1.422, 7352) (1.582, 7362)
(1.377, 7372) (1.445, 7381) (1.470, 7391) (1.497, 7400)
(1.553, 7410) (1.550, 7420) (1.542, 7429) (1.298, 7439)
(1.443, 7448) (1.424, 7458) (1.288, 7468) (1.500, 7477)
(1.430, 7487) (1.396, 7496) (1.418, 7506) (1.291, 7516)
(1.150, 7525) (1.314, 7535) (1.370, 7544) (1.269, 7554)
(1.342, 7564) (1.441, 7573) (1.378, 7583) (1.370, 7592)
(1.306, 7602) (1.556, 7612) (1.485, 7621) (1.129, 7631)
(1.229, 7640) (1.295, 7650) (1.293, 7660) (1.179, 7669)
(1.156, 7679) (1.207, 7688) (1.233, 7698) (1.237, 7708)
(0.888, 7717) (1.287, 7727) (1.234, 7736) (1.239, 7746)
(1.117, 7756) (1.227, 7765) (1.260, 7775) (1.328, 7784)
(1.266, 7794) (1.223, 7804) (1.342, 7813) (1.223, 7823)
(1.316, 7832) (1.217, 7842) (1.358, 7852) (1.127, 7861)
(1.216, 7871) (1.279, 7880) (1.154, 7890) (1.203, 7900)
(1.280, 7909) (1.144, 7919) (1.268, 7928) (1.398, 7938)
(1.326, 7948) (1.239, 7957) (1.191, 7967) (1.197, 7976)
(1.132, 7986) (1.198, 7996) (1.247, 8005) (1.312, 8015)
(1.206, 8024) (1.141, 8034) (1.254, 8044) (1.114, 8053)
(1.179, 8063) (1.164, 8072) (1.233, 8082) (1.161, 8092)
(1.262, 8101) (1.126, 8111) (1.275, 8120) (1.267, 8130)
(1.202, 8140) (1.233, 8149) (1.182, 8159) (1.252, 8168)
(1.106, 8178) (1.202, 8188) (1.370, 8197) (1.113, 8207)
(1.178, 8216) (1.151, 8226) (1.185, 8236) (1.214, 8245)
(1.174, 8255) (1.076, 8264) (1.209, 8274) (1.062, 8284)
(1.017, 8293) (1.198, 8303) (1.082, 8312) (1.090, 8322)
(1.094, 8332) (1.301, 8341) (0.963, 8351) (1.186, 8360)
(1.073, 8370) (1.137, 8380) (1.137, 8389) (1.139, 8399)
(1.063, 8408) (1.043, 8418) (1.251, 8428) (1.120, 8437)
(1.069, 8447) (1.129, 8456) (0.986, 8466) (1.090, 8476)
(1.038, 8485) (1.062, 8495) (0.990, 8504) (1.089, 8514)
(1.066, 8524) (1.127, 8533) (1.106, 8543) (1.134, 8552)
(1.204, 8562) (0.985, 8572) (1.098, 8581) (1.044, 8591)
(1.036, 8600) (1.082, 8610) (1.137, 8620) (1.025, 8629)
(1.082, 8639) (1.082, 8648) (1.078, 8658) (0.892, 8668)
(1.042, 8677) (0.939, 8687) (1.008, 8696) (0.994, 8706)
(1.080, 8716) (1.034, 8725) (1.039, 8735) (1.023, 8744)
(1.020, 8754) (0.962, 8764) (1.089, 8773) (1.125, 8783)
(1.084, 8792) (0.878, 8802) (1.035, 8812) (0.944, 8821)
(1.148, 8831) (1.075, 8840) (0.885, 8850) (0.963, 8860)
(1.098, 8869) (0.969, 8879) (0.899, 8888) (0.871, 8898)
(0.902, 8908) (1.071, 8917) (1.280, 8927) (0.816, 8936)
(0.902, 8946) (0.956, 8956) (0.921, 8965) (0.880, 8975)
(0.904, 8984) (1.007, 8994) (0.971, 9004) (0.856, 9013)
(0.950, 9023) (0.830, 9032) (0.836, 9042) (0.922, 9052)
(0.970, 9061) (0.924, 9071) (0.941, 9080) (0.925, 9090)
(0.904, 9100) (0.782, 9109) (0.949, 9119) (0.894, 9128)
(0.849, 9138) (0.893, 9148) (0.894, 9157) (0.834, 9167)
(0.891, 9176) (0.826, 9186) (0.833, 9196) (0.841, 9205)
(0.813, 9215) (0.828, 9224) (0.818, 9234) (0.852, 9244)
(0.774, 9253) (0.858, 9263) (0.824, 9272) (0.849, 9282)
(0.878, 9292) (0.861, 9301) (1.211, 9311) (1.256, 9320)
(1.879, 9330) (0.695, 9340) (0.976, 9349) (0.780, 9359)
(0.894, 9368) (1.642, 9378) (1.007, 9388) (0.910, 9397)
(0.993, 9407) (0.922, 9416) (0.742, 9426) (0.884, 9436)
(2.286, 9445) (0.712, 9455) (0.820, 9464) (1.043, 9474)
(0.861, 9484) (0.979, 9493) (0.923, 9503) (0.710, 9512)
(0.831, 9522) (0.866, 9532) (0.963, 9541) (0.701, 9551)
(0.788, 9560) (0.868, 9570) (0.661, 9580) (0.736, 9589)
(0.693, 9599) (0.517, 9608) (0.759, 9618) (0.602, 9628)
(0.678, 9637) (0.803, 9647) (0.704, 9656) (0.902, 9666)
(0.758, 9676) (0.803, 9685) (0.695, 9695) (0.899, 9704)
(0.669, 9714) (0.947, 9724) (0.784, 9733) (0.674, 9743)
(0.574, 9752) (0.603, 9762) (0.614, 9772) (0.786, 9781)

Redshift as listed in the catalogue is 1.499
